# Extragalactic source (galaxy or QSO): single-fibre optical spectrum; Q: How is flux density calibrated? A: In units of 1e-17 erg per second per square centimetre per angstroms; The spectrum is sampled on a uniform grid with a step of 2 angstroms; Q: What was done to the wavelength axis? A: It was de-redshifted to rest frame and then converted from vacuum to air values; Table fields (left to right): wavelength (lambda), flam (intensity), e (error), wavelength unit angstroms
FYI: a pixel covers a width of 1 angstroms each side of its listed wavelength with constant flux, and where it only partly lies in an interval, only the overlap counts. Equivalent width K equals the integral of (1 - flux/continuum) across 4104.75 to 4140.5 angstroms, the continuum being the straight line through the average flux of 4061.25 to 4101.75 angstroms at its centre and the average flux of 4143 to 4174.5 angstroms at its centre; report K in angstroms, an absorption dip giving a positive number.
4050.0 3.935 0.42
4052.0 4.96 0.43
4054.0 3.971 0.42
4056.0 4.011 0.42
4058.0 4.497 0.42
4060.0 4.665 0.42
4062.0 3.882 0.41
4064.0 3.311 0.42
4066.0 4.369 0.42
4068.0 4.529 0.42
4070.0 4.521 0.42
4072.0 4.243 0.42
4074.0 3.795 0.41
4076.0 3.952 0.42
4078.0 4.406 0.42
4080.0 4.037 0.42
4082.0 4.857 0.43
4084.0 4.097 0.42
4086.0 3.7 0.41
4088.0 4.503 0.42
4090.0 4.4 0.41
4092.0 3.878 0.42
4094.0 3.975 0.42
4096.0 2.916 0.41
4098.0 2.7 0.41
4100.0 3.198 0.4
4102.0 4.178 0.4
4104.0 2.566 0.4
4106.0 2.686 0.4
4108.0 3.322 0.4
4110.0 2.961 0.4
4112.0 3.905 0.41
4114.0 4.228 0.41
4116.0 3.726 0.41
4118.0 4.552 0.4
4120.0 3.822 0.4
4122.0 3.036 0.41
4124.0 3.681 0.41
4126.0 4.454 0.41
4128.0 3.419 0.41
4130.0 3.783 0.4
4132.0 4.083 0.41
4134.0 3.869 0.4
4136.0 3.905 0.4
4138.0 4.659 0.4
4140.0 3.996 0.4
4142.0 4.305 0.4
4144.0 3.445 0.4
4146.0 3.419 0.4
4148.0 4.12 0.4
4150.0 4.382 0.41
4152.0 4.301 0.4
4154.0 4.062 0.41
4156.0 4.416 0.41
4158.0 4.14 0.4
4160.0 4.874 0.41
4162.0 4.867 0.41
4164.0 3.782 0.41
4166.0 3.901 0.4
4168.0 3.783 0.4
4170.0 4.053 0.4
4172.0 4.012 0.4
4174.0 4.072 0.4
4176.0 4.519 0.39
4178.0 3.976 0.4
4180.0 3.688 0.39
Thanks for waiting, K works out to 2.4 angstroms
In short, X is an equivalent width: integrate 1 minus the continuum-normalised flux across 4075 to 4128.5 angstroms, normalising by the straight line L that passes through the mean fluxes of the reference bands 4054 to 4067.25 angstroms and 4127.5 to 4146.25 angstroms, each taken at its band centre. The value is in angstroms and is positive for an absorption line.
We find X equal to 3.5 angstroms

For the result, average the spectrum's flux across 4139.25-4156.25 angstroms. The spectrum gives 4.03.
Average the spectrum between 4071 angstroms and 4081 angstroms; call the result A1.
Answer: 4.09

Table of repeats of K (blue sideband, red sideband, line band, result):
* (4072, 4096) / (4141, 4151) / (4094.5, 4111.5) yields 3.91 angstroms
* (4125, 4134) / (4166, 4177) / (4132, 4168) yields -1.21 angstroms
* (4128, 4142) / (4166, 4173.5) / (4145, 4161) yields -0.92 angstroms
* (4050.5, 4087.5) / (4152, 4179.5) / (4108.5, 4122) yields 1.33 angstroms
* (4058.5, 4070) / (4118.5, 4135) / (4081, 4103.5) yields 1.09 angstroms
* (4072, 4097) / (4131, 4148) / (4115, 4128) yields 0.50 angstroms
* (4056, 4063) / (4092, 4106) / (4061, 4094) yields -2.98 angstroms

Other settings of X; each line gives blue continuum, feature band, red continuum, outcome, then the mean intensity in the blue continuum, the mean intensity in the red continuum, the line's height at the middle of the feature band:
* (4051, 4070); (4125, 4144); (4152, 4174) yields 0.85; 4.26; 4.19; 4.21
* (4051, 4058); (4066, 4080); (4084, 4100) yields -0.70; 4.34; 3.71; 4.03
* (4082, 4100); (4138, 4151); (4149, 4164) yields 0.86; 3.8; 4.39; 4.28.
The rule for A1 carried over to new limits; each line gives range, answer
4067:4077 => 4.21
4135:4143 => 4.22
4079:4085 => 4.33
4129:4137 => 3.91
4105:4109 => 3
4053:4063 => 4.21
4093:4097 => 3.45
